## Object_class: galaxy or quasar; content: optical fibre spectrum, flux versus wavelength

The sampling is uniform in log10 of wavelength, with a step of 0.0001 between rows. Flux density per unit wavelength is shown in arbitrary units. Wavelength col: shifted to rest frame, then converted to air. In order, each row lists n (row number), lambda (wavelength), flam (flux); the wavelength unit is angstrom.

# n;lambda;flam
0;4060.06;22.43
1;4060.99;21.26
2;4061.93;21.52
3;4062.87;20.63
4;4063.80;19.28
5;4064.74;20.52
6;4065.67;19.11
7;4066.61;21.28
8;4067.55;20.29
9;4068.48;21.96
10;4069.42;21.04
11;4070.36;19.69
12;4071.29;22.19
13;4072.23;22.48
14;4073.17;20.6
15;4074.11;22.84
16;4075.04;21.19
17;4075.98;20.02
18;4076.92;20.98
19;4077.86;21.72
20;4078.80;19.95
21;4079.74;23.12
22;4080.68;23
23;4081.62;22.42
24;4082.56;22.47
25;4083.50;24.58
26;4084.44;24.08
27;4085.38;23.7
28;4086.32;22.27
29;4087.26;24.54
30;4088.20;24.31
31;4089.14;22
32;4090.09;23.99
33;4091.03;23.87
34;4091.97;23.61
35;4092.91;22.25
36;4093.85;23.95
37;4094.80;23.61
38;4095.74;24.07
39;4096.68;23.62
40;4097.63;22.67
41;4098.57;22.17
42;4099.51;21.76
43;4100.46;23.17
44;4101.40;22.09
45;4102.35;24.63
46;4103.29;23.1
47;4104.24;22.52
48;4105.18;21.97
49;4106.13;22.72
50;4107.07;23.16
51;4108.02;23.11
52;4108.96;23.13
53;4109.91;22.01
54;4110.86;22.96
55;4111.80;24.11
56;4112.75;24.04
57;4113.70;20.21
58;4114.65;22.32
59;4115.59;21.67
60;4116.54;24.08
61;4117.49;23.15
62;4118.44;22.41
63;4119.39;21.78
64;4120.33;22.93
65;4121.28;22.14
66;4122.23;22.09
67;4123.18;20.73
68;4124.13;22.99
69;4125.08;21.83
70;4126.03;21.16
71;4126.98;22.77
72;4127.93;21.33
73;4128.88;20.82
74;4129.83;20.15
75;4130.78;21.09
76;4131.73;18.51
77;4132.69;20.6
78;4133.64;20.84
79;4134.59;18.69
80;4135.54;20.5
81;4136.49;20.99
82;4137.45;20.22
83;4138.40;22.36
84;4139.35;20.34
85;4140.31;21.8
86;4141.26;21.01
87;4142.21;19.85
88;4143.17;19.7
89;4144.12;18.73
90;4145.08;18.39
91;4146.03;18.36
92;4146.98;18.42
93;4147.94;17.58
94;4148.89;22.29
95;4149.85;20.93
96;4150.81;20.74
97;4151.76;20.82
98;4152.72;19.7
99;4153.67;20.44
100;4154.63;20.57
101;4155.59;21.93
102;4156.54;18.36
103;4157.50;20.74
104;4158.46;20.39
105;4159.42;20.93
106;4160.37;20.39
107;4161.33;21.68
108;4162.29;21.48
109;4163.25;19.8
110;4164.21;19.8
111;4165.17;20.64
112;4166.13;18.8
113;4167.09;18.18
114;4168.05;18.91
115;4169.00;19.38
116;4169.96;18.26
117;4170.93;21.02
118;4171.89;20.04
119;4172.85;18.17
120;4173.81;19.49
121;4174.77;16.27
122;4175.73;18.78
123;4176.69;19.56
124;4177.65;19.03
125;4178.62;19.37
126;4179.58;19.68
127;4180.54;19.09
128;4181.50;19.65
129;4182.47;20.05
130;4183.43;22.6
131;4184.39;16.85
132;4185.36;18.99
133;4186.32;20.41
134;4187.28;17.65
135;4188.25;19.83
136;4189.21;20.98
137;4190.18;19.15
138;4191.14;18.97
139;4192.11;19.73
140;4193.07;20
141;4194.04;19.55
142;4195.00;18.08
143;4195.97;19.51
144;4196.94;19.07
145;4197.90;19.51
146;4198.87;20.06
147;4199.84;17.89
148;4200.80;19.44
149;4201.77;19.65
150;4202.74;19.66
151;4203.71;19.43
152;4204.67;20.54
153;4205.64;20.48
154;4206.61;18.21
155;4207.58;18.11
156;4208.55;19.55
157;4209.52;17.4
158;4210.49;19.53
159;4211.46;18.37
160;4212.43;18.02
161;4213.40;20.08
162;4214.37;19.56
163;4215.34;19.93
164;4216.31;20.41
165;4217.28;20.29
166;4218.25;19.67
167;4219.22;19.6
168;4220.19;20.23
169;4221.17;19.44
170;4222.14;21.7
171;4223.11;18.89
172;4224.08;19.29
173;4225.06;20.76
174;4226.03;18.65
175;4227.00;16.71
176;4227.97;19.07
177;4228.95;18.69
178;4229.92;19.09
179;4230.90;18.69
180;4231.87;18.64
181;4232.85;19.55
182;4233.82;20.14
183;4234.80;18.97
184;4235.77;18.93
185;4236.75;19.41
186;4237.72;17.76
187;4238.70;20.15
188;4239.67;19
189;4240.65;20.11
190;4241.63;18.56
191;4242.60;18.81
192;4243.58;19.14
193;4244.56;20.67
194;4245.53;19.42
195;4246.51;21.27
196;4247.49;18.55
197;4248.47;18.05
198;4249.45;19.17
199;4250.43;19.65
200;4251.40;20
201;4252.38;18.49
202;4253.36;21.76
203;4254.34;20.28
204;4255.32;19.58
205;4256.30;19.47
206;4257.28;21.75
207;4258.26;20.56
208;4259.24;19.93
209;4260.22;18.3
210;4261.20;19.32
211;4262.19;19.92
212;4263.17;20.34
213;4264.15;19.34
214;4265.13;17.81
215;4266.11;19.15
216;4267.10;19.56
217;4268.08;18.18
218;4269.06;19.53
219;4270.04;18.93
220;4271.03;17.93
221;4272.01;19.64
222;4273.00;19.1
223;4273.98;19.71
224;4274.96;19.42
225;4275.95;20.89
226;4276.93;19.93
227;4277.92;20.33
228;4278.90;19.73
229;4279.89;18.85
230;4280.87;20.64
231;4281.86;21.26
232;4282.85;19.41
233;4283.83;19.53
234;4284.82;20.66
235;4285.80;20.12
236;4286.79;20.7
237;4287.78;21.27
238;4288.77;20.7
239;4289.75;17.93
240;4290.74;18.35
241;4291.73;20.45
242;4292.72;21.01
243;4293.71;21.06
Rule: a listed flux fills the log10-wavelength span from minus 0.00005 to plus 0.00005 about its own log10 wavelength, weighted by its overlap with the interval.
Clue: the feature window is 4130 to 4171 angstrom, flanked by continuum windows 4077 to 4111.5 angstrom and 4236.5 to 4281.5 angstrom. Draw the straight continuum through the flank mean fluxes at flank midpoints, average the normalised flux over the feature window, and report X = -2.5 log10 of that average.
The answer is 0.090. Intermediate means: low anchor 23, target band 20.1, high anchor 19.5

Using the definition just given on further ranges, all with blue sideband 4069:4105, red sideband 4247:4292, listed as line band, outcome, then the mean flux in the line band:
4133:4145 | 0.074 mag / 20.4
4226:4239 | 0.076 mag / 18.9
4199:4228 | 0.065 mag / 19.4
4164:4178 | 0.118 mag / 19.1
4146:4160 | 0.070 mag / 20.2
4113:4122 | -0.010 mag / 22.3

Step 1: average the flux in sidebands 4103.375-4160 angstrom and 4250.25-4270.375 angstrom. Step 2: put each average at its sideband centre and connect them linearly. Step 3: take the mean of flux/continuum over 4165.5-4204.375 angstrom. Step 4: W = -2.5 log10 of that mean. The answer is 0.069 mag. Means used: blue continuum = 21.2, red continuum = 19.6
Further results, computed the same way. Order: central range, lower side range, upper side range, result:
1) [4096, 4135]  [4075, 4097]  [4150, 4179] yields -0.02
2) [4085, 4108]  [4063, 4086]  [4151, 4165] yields -0.09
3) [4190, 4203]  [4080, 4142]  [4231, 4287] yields 0.08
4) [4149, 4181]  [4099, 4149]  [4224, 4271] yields 0.05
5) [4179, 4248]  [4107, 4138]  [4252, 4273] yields 0.05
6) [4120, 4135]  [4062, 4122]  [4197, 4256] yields 0.02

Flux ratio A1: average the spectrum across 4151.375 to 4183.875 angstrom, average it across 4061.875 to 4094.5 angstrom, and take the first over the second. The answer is 0.9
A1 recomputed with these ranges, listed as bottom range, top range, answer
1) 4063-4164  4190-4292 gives 0.90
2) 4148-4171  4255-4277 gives 0.96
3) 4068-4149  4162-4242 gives 0.88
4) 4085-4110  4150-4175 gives 0.86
